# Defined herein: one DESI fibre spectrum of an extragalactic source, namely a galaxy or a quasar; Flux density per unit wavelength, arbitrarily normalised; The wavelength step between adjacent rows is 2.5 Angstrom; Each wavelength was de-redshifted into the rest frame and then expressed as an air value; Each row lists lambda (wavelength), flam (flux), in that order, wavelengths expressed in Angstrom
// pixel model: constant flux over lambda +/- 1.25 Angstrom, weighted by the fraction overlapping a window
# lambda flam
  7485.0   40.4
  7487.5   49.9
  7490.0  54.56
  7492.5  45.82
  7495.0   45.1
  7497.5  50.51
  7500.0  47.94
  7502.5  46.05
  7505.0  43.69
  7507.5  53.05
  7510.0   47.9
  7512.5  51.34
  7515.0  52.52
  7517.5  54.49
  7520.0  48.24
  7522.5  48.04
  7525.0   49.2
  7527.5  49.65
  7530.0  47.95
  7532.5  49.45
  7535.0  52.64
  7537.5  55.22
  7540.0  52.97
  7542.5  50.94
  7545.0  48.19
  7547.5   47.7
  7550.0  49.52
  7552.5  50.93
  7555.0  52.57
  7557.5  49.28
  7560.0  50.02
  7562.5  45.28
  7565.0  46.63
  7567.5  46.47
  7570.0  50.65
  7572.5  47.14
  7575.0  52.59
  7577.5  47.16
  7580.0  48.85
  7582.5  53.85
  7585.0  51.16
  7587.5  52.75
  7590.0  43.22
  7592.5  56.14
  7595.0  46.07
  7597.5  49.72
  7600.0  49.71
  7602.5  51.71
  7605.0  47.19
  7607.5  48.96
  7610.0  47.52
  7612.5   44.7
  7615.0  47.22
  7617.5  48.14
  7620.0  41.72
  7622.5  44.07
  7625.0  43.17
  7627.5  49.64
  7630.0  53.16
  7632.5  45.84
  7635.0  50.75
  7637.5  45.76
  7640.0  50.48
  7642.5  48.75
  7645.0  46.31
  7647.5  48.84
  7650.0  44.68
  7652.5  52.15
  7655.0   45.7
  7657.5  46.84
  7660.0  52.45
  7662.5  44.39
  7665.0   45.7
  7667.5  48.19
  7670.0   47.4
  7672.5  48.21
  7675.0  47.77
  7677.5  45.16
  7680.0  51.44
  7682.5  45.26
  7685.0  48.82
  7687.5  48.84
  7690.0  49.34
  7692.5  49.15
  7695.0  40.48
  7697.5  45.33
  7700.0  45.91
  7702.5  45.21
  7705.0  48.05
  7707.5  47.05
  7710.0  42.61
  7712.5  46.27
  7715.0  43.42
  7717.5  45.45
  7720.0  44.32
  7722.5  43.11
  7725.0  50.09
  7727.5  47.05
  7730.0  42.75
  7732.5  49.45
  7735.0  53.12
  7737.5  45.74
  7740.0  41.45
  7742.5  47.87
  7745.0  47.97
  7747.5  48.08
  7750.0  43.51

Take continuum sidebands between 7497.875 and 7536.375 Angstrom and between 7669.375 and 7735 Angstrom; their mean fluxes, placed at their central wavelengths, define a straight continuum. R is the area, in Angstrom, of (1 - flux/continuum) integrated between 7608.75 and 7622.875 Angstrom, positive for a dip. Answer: 0.7 Angstrom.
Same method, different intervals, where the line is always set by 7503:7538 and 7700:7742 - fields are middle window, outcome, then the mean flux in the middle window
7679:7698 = -0.3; 47.4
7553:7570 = 0.2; 48.7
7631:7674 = -0.4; 47.8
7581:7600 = -0.7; 50.3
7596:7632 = 0.4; 47.6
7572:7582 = -0.1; 49.4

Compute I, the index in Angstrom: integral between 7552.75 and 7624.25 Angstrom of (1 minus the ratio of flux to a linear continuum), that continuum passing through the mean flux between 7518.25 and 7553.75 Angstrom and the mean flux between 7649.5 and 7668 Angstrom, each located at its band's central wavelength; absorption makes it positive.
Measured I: 0.7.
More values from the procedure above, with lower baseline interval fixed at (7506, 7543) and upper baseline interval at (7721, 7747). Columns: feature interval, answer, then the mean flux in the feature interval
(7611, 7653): 1.3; 47.3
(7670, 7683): 0.1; 47.7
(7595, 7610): 0.1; 49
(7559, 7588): 0.4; 49.3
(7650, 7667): 0.2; 47.7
